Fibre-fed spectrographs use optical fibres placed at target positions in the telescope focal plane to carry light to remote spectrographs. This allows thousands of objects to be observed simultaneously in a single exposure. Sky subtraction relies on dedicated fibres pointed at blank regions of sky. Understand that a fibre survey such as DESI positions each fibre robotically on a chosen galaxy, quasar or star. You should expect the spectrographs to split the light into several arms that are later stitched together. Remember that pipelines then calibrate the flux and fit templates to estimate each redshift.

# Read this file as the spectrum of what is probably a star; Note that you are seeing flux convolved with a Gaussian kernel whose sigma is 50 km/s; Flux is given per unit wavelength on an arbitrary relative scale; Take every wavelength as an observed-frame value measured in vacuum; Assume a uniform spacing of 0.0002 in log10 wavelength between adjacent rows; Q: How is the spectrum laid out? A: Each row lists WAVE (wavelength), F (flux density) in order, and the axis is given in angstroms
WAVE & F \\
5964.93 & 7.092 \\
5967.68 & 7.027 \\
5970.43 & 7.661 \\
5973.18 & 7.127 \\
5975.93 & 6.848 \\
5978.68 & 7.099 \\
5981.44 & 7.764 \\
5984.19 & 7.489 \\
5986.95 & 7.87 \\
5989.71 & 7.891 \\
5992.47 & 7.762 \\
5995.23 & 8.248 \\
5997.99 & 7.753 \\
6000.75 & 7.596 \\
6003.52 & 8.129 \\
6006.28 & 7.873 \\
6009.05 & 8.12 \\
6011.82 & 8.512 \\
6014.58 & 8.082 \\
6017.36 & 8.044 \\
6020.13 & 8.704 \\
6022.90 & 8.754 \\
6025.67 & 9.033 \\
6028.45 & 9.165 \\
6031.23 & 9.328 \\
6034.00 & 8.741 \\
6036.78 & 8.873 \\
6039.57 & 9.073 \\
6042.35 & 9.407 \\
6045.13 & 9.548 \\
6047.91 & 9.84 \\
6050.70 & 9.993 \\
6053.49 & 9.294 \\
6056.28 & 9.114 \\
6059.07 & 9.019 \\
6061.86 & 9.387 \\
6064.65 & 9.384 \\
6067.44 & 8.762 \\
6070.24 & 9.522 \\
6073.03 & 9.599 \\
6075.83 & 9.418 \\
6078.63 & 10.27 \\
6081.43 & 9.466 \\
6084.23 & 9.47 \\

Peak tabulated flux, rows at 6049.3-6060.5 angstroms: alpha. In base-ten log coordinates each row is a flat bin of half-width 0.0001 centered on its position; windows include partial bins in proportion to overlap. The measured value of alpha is 9.993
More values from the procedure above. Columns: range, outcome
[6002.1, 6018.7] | 8.512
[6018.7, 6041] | 9.328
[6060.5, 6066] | 9.387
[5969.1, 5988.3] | 7.87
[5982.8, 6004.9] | 8.248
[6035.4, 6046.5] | 9.548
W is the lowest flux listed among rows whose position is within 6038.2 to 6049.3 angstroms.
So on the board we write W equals 9.073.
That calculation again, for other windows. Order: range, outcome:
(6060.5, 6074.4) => 8.762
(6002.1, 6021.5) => 7.873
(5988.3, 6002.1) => 7.596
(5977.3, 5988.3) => 7.099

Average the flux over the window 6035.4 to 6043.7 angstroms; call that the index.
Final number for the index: 9.11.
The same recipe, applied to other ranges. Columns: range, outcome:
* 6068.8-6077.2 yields 9.51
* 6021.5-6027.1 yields 8.9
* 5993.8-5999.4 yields 8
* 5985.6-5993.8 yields 7.84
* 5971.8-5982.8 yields 7.21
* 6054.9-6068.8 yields 9.14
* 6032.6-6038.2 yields 8.81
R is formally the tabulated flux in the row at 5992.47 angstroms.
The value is 7.762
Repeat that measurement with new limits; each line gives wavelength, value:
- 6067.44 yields 8.762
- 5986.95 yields 7.87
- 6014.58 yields 8.082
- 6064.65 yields 9.384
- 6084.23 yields 9.47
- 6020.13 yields 8.704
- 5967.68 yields 7.027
